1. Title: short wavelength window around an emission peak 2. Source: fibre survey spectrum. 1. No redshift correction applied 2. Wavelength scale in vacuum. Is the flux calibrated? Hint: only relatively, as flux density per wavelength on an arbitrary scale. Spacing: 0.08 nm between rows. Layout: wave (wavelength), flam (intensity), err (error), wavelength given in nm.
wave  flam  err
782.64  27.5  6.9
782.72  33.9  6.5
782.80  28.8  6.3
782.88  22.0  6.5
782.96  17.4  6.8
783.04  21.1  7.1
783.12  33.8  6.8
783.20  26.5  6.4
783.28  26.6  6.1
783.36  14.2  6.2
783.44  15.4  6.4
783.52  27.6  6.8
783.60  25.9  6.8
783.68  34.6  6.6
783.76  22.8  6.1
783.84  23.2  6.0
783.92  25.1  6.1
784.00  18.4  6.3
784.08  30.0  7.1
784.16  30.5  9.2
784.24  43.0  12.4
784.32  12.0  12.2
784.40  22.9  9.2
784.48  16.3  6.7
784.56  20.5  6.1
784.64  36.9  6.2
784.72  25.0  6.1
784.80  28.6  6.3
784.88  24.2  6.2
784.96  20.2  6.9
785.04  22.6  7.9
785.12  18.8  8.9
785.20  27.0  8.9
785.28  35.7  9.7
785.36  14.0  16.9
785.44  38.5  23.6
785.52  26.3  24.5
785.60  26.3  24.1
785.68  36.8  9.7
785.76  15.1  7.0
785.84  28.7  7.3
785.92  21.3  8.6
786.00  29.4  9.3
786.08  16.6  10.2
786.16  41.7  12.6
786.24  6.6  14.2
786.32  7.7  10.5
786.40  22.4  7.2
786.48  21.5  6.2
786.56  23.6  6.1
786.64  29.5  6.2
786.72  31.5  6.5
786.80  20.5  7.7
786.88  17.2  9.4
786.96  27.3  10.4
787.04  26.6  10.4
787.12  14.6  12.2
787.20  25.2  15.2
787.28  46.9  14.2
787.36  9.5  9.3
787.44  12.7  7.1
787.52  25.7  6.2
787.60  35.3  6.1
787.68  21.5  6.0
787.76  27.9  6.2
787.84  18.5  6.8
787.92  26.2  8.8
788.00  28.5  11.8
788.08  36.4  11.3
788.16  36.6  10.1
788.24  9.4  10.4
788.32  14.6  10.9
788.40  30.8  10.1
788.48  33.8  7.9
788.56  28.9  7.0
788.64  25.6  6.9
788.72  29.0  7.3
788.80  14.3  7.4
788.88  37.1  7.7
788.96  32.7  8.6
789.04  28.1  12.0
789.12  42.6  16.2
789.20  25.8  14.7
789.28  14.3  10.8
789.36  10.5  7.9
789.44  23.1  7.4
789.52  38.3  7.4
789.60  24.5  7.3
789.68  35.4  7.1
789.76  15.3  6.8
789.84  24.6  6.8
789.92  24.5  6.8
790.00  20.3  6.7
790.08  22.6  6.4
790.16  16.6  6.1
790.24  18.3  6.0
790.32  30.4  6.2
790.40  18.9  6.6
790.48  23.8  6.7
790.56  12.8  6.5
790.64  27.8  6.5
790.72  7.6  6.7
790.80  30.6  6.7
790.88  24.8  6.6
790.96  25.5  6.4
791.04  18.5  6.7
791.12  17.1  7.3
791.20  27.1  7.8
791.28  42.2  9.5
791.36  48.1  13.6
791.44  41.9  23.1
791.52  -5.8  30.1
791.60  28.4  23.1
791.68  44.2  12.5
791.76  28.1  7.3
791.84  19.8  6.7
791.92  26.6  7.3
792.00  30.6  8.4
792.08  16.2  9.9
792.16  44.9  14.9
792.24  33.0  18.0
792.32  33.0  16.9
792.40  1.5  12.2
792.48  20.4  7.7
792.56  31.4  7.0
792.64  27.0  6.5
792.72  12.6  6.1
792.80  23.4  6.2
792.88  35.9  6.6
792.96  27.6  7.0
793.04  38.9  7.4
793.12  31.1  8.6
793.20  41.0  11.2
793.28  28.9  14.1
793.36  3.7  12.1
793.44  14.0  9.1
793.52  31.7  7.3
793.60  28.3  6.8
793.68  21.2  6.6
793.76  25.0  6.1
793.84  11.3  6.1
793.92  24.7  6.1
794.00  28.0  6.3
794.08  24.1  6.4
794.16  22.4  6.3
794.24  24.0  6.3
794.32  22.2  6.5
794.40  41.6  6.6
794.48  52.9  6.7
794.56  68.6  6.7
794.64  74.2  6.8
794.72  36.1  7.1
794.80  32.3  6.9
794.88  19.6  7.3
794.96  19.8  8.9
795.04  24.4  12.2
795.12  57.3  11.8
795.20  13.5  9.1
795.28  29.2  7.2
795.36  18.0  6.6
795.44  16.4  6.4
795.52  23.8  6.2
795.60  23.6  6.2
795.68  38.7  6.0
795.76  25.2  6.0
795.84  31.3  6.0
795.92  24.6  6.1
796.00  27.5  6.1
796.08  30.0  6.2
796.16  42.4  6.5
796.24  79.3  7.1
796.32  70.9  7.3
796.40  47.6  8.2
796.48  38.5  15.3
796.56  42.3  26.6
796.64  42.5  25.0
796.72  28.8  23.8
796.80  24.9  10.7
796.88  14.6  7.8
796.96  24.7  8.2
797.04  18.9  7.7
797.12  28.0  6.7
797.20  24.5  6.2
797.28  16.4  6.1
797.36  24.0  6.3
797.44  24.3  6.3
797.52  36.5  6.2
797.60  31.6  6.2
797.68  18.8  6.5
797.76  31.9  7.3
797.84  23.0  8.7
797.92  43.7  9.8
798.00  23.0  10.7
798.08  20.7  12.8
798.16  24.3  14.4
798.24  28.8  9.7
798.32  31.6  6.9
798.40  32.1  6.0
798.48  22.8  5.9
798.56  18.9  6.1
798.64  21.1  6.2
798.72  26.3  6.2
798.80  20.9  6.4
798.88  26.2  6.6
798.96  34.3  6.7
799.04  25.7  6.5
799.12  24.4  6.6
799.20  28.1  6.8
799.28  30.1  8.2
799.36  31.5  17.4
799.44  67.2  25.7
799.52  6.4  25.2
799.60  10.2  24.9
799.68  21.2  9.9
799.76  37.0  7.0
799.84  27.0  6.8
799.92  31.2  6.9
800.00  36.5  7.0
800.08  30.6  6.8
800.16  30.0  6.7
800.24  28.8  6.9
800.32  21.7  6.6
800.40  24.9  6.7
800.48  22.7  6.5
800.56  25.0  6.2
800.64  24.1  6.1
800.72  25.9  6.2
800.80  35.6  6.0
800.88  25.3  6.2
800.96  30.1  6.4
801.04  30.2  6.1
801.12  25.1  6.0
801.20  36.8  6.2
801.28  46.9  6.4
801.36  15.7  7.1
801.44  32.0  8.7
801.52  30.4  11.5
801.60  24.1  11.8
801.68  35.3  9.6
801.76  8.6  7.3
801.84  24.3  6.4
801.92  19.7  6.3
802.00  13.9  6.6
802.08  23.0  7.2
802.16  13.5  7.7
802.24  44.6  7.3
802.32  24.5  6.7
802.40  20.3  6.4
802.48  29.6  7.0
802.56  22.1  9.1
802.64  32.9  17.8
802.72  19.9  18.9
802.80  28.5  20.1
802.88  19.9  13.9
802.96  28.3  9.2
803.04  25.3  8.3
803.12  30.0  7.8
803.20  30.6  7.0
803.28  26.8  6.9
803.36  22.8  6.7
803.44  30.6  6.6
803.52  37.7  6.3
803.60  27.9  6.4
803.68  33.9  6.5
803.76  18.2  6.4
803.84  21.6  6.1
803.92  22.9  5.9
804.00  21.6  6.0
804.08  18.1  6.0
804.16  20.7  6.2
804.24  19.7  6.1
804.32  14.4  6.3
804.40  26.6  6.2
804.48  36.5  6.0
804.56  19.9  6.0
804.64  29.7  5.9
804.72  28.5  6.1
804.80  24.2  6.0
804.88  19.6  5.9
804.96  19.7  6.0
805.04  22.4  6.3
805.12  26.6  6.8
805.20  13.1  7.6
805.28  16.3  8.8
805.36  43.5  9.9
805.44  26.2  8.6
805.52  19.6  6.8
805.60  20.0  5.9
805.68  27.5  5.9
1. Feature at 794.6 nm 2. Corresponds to [S II]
